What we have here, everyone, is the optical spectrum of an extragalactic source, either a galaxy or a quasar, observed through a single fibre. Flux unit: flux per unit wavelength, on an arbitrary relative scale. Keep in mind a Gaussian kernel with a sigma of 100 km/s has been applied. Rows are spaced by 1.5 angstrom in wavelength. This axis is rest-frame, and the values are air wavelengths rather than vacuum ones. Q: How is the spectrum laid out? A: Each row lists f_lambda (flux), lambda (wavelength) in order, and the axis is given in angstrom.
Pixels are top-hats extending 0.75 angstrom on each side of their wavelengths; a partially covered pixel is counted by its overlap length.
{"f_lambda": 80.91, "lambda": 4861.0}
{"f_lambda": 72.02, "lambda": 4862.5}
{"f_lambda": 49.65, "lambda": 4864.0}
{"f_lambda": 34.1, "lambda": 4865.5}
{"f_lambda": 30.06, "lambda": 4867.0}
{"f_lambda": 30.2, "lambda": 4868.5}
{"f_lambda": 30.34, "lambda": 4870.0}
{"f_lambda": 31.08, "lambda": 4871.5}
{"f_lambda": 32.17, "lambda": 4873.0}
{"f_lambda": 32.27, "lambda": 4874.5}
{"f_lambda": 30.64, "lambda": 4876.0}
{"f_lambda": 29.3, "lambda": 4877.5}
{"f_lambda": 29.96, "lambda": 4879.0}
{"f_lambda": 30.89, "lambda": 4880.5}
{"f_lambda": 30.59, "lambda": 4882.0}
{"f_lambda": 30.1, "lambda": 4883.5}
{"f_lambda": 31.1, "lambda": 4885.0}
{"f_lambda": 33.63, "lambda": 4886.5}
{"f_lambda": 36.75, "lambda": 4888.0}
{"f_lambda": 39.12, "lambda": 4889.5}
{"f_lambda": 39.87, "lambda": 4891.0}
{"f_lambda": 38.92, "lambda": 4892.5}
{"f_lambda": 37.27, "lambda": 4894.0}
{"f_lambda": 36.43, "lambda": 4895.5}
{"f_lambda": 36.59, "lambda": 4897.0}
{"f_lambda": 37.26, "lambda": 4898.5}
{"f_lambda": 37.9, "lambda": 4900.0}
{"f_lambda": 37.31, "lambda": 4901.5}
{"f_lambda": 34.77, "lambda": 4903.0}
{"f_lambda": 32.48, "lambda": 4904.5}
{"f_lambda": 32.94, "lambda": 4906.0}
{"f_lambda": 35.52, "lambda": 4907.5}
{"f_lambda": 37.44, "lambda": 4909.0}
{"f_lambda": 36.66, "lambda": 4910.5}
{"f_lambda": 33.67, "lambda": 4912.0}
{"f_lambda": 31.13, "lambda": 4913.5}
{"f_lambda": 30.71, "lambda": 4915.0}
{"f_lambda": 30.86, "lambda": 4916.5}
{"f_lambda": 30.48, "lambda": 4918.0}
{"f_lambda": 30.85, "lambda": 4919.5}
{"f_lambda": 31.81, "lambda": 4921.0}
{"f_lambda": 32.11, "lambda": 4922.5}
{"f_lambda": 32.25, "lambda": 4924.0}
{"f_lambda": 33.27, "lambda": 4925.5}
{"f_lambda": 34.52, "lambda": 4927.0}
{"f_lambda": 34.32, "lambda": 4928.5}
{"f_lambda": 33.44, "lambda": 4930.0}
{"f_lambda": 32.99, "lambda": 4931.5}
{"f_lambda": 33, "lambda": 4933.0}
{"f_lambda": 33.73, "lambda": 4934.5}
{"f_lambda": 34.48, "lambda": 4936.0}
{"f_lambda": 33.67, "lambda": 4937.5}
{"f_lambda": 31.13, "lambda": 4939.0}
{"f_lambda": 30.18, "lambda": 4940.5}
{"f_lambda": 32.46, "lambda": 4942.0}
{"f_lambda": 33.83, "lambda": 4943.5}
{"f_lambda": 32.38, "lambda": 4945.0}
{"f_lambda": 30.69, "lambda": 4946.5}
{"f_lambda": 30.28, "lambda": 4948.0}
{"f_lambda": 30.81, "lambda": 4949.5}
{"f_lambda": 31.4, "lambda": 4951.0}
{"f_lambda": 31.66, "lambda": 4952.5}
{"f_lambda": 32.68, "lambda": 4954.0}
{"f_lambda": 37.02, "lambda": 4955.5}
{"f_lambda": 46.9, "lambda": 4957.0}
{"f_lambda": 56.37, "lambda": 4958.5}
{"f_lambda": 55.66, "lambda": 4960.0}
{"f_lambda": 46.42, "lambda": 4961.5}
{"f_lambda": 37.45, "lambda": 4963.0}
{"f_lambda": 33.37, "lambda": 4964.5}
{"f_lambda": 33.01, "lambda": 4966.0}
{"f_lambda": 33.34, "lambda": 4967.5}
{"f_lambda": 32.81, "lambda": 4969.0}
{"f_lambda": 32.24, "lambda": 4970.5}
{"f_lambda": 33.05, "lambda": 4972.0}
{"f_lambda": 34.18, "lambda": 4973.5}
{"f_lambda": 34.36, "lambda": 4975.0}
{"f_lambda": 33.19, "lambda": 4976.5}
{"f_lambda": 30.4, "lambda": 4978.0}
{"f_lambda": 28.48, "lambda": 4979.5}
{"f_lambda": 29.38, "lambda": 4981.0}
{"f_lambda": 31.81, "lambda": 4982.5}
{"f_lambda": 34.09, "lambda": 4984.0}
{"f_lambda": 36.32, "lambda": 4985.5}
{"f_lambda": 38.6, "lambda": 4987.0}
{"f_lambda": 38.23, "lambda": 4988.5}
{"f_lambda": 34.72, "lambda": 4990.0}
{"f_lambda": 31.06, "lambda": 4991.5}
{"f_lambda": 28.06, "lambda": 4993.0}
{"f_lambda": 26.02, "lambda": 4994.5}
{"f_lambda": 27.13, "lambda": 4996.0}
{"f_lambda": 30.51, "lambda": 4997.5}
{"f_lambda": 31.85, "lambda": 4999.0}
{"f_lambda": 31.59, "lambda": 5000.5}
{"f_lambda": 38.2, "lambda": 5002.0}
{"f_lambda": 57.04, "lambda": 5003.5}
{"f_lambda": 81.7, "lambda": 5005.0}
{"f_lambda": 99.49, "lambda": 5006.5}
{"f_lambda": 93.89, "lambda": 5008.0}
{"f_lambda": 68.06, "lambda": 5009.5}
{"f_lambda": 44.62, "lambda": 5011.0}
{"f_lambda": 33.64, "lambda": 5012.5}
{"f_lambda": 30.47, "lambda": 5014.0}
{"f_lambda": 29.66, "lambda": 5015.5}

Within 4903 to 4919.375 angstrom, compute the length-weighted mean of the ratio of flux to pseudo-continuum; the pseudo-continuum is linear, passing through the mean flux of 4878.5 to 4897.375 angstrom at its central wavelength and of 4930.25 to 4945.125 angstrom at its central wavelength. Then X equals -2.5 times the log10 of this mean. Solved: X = 0.02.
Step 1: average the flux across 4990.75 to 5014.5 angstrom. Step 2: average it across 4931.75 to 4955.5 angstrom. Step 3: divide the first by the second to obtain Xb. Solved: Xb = 1.46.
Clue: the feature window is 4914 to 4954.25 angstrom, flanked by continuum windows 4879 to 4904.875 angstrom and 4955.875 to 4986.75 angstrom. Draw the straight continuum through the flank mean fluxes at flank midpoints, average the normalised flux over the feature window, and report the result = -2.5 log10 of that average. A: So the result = 0.12 mag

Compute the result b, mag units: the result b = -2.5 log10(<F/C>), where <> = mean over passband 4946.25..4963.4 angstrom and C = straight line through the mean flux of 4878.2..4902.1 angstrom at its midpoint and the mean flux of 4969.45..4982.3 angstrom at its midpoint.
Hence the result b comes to -0.20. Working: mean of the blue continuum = 35.2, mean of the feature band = 39.2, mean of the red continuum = 31.9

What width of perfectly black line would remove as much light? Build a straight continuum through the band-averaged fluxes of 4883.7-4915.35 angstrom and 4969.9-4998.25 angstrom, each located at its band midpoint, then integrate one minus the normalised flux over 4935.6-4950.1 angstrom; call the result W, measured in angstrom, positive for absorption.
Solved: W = 0.8 angstrom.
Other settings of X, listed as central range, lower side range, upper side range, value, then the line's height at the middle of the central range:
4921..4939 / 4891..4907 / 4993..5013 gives 0.214 mag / 40.5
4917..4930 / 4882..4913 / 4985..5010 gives 0.184 mag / 38.5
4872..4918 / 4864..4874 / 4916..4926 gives -0.062 mag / 32.2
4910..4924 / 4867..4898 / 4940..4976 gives 0.084 mag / 34.5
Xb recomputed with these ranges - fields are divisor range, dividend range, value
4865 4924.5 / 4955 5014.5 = 1.22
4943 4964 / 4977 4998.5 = 0.83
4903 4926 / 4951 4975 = 1.16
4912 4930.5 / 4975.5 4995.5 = 1.00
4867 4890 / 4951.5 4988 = 1.15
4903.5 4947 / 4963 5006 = 1.08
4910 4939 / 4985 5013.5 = 1.40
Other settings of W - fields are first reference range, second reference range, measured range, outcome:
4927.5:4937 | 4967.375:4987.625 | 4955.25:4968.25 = -3.58 angstrom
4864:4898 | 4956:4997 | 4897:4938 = 0.68 angstrom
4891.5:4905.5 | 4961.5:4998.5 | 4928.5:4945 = 0.89 angstrom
